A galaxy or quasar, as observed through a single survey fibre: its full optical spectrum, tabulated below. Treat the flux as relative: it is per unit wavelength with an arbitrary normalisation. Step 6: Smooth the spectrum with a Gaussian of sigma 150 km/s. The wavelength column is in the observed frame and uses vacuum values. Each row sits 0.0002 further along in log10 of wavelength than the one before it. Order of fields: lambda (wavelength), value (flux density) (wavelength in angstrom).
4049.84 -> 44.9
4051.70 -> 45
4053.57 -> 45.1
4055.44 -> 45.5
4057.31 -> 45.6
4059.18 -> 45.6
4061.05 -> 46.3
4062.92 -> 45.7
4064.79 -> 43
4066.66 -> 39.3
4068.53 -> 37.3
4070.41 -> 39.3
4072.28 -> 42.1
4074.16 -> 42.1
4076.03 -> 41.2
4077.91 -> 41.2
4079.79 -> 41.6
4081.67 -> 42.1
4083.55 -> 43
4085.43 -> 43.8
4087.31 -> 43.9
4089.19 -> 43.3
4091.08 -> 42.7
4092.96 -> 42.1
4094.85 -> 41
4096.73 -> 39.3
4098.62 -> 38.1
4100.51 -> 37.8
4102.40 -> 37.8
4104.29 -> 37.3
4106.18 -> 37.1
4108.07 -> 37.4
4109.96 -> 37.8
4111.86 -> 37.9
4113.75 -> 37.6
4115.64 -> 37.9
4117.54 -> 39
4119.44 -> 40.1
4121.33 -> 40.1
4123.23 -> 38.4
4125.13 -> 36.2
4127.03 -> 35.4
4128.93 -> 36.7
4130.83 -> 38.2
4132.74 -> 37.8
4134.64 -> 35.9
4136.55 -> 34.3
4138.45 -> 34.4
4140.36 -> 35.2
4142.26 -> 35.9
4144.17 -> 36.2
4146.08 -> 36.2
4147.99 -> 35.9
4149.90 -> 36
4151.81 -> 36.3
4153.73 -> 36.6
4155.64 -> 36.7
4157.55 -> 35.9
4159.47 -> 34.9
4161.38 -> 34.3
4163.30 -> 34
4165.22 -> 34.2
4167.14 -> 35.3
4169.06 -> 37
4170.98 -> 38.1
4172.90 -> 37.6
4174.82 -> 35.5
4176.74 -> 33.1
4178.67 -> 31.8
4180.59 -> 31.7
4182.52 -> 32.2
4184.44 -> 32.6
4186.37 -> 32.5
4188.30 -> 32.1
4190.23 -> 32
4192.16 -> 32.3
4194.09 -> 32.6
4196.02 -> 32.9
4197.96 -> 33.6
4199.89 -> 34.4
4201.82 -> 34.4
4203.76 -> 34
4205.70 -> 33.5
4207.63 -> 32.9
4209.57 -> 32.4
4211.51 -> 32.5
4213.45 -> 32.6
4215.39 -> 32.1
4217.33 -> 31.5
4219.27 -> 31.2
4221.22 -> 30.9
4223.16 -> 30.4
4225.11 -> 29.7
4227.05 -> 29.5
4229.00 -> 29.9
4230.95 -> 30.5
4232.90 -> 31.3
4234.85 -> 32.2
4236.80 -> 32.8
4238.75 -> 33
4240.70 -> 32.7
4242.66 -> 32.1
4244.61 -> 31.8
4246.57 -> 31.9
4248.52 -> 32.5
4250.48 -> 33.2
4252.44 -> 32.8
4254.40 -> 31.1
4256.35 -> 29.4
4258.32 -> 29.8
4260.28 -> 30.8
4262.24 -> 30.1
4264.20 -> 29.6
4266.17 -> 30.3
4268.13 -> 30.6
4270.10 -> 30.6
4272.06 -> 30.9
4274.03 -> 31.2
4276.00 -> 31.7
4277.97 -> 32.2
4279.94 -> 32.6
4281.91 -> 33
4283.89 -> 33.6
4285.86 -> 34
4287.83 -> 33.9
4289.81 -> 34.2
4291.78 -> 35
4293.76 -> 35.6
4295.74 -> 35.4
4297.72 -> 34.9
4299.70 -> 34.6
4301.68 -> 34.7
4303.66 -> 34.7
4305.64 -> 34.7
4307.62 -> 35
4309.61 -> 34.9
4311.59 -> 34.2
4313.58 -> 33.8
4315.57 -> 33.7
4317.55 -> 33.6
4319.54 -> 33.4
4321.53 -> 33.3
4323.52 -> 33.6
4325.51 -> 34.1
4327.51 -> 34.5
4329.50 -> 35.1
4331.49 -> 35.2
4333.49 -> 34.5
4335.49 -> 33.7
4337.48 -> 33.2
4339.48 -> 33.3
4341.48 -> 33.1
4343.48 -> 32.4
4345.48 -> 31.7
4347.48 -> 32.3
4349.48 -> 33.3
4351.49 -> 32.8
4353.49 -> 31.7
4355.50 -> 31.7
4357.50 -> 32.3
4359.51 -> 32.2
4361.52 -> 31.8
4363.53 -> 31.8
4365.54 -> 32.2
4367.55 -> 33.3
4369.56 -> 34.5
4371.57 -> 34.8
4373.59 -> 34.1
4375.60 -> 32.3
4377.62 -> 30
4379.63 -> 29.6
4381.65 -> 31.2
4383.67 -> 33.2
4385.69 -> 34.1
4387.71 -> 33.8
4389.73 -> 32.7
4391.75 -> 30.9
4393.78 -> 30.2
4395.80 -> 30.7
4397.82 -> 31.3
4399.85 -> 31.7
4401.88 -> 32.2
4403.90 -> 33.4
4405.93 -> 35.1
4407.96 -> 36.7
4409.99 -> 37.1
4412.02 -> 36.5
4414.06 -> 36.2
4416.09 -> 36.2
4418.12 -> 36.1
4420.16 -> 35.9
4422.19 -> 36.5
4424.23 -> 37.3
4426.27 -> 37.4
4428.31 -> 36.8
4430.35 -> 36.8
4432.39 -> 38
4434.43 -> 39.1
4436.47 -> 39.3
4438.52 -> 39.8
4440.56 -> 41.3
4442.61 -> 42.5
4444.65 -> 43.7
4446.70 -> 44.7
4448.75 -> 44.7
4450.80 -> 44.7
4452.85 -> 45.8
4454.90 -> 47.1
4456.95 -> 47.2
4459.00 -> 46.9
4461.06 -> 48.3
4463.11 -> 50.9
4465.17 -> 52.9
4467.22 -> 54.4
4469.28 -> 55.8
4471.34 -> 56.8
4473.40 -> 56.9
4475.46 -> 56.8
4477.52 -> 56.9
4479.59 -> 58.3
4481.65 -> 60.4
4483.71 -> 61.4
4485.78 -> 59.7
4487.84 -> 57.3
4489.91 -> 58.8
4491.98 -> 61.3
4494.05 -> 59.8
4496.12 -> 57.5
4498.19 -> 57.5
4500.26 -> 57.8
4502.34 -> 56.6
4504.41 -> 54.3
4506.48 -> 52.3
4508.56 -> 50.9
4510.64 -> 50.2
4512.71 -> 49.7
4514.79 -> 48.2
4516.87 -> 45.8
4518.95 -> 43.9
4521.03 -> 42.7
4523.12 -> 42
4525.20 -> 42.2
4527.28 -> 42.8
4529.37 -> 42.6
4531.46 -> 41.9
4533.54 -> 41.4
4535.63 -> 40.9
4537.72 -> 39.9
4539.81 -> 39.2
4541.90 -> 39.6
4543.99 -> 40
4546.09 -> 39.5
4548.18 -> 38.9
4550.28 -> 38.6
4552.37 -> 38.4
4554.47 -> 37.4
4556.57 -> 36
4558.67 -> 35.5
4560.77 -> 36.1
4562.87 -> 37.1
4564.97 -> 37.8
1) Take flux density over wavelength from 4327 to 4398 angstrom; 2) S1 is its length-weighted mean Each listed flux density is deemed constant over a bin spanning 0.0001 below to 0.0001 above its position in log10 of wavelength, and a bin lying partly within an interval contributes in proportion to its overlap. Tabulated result 32.7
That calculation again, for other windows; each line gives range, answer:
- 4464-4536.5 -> 52.2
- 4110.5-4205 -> 35.4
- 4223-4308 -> 32.3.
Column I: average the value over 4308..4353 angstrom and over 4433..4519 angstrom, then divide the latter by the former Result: 1.5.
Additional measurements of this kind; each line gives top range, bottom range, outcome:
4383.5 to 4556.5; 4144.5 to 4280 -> 1.35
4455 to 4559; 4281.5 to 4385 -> 1.46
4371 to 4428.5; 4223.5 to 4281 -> 1.08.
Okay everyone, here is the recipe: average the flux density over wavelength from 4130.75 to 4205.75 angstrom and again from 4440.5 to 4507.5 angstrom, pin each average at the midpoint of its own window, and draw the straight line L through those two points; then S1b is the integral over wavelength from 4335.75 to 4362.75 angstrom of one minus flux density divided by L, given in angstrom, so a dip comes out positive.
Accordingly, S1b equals 7.8 angstrom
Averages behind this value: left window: 34.7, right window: 53.3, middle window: 32.5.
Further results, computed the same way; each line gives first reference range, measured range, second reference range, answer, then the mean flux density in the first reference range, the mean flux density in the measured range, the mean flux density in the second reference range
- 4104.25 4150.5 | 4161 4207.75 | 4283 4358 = 3.0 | 37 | 33.8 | 33.8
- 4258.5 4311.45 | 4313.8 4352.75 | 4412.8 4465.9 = 2.4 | 33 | 33.5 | 41.7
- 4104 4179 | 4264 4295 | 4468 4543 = 7.0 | 36.4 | 32.5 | 51.1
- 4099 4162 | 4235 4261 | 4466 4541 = 6.0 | 36.8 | 31.9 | 51.5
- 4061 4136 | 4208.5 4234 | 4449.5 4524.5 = 7.4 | 39.8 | 31.1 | 52.9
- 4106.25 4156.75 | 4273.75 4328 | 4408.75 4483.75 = 9.7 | 36.9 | 34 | 45.1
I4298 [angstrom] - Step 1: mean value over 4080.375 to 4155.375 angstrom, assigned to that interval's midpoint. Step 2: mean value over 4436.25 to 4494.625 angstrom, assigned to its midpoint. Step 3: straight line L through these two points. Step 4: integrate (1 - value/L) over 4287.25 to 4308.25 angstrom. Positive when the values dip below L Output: 4.83 angstrom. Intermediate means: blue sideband 38.3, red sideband 51.7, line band 34.8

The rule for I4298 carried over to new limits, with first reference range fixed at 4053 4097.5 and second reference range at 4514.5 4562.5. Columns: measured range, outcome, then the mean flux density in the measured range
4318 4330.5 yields 2.2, 34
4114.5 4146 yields 4.0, 37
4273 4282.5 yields 2.2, 32.1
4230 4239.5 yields 2.2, 31.9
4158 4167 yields 1.6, 34.5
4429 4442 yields 0.6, 39.1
